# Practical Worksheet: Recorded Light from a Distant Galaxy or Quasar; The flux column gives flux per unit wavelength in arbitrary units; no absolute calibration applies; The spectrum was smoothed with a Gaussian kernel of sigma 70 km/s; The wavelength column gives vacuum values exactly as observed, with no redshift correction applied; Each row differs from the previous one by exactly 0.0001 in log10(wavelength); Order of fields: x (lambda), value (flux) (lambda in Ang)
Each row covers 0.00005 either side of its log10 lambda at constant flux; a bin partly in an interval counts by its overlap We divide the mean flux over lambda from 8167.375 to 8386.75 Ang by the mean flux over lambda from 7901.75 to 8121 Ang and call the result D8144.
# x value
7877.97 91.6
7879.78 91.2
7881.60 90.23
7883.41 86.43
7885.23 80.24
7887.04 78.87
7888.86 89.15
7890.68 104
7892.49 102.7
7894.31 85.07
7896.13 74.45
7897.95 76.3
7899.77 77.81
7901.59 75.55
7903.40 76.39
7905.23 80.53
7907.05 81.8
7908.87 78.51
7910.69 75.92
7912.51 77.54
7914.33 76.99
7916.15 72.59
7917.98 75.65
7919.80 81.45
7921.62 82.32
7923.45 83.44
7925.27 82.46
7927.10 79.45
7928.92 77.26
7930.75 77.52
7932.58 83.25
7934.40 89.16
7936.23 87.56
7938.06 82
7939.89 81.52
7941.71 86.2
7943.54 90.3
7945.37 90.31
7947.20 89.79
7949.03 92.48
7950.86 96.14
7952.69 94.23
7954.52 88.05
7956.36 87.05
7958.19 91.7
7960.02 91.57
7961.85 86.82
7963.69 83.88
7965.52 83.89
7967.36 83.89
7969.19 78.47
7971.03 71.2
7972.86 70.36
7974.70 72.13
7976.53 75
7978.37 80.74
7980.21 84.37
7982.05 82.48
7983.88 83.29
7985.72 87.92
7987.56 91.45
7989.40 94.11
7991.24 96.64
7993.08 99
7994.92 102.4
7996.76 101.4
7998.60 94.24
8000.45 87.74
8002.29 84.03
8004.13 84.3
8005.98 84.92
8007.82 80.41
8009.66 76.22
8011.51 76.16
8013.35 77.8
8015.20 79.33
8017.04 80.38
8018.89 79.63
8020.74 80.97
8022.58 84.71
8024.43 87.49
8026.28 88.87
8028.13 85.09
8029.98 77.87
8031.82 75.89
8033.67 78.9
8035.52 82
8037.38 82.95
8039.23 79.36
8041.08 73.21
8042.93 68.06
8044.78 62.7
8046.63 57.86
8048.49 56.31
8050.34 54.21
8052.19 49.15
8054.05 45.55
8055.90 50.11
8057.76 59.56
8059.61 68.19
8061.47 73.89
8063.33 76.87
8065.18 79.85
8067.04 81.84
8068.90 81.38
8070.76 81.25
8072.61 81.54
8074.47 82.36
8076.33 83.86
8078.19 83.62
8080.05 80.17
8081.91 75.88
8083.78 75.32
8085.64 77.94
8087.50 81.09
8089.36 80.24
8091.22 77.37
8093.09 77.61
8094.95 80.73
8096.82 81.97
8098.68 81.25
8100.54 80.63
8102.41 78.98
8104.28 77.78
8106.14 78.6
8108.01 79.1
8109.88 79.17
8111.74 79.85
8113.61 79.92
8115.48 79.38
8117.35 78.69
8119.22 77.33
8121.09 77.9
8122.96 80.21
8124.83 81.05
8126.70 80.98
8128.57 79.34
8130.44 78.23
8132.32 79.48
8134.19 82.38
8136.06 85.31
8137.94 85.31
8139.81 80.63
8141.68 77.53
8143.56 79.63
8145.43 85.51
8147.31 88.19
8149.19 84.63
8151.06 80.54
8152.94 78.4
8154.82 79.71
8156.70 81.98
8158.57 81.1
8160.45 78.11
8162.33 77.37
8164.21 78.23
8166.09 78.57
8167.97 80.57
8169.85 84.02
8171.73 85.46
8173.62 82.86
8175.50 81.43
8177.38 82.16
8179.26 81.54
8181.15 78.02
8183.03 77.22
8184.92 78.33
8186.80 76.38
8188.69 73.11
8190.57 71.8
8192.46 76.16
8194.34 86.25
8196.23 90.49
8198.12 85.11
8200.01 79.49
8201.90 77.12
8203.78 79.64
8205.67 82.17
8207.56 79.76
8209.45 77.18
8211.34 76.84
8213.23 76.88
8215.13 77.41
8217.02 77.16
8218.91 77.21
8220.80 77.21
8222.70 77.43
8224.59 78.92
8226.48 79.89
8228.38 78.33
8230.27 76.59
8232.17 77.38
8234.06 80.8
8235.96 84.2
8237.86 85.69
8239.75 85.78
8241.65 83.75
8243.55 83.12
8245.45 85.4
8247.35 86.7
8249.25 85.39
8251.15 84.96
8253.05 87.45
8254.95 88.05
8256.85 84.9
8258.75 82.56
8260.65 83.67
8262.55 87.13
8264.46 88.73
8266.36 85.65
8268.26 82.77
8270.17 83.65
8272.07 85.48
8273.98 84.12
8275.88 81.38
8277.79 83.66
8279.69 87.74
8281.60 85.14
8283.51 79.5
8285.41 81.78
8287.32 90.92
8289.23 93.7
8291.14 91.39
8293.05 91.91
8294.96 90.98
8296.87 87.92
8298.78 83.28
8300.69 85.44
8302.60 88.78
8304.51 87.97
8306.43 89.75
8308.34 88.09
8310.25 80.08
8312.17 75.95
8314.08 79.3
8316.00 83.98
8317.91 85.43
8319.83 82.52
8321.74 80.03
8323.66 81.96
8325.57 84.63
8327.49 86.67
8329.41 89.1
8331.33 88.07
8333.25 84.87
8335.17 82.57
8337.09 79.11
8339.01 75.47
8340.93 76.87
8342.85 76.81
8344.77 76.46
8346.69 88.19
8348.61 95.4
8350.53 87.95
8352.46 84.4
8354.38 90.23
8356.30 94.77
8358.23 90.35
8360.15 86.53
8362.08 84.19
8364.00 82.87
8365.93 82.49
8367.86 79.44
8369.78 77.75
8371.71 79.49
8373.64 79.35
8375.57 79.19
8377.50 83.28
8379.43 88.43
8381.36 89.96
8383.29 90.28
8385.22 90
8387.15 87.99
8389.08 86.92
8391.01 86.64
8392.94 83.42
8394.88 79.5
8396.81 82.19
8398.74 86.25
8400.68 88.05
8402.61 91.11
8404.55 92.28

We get 1.0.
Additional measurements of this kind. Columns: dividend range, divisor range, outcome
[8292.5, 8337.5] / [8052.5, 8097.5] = 1.13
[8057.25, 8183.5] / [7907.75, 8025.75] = 0.95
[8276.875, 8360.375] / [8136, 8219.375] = 1.06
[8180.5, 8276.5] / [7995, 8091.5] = 1.06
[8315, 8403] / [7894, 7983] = 1.03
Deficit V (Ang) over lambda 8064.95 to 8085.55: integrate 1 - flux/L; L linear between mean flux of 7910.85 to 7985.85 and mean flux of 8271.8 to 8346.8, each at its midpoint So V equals 0.7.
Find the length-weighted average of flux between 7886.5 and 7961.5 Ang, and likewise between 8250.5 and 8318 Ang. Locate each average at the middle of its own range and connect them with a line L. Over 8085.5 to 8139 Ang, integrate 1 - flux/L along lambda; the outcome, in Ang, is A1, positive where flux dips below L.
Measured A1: 3.12 Ang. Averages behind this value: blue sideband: 84.1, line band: 80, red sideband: 85.7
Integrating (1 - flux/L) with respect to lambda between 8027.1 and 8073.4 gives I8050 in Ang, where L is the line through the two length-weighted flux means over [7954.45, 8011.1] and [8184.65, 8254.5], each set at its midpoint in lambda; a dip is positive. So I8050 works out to 7.51 Ang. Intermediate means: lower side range 85.7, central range 70.6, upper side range 80.6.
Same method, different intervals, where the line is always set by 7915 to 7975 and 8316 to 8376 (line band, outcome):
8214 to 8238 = 1.4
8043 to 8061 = 5.8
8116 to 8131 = 0.8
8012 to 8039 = 0.8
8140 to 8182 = 1.3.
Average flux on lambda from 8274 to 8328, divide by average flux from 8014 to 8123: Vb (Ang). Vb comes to 1.12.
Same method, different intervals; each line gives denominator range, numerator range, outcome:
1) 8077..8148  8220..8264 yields 1.04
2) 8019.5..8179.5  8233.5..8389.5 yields 1.09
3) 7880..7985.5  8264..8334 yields 1.03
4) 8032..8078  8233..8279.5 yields 1.20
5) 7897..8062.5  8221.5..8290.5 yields 1.05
